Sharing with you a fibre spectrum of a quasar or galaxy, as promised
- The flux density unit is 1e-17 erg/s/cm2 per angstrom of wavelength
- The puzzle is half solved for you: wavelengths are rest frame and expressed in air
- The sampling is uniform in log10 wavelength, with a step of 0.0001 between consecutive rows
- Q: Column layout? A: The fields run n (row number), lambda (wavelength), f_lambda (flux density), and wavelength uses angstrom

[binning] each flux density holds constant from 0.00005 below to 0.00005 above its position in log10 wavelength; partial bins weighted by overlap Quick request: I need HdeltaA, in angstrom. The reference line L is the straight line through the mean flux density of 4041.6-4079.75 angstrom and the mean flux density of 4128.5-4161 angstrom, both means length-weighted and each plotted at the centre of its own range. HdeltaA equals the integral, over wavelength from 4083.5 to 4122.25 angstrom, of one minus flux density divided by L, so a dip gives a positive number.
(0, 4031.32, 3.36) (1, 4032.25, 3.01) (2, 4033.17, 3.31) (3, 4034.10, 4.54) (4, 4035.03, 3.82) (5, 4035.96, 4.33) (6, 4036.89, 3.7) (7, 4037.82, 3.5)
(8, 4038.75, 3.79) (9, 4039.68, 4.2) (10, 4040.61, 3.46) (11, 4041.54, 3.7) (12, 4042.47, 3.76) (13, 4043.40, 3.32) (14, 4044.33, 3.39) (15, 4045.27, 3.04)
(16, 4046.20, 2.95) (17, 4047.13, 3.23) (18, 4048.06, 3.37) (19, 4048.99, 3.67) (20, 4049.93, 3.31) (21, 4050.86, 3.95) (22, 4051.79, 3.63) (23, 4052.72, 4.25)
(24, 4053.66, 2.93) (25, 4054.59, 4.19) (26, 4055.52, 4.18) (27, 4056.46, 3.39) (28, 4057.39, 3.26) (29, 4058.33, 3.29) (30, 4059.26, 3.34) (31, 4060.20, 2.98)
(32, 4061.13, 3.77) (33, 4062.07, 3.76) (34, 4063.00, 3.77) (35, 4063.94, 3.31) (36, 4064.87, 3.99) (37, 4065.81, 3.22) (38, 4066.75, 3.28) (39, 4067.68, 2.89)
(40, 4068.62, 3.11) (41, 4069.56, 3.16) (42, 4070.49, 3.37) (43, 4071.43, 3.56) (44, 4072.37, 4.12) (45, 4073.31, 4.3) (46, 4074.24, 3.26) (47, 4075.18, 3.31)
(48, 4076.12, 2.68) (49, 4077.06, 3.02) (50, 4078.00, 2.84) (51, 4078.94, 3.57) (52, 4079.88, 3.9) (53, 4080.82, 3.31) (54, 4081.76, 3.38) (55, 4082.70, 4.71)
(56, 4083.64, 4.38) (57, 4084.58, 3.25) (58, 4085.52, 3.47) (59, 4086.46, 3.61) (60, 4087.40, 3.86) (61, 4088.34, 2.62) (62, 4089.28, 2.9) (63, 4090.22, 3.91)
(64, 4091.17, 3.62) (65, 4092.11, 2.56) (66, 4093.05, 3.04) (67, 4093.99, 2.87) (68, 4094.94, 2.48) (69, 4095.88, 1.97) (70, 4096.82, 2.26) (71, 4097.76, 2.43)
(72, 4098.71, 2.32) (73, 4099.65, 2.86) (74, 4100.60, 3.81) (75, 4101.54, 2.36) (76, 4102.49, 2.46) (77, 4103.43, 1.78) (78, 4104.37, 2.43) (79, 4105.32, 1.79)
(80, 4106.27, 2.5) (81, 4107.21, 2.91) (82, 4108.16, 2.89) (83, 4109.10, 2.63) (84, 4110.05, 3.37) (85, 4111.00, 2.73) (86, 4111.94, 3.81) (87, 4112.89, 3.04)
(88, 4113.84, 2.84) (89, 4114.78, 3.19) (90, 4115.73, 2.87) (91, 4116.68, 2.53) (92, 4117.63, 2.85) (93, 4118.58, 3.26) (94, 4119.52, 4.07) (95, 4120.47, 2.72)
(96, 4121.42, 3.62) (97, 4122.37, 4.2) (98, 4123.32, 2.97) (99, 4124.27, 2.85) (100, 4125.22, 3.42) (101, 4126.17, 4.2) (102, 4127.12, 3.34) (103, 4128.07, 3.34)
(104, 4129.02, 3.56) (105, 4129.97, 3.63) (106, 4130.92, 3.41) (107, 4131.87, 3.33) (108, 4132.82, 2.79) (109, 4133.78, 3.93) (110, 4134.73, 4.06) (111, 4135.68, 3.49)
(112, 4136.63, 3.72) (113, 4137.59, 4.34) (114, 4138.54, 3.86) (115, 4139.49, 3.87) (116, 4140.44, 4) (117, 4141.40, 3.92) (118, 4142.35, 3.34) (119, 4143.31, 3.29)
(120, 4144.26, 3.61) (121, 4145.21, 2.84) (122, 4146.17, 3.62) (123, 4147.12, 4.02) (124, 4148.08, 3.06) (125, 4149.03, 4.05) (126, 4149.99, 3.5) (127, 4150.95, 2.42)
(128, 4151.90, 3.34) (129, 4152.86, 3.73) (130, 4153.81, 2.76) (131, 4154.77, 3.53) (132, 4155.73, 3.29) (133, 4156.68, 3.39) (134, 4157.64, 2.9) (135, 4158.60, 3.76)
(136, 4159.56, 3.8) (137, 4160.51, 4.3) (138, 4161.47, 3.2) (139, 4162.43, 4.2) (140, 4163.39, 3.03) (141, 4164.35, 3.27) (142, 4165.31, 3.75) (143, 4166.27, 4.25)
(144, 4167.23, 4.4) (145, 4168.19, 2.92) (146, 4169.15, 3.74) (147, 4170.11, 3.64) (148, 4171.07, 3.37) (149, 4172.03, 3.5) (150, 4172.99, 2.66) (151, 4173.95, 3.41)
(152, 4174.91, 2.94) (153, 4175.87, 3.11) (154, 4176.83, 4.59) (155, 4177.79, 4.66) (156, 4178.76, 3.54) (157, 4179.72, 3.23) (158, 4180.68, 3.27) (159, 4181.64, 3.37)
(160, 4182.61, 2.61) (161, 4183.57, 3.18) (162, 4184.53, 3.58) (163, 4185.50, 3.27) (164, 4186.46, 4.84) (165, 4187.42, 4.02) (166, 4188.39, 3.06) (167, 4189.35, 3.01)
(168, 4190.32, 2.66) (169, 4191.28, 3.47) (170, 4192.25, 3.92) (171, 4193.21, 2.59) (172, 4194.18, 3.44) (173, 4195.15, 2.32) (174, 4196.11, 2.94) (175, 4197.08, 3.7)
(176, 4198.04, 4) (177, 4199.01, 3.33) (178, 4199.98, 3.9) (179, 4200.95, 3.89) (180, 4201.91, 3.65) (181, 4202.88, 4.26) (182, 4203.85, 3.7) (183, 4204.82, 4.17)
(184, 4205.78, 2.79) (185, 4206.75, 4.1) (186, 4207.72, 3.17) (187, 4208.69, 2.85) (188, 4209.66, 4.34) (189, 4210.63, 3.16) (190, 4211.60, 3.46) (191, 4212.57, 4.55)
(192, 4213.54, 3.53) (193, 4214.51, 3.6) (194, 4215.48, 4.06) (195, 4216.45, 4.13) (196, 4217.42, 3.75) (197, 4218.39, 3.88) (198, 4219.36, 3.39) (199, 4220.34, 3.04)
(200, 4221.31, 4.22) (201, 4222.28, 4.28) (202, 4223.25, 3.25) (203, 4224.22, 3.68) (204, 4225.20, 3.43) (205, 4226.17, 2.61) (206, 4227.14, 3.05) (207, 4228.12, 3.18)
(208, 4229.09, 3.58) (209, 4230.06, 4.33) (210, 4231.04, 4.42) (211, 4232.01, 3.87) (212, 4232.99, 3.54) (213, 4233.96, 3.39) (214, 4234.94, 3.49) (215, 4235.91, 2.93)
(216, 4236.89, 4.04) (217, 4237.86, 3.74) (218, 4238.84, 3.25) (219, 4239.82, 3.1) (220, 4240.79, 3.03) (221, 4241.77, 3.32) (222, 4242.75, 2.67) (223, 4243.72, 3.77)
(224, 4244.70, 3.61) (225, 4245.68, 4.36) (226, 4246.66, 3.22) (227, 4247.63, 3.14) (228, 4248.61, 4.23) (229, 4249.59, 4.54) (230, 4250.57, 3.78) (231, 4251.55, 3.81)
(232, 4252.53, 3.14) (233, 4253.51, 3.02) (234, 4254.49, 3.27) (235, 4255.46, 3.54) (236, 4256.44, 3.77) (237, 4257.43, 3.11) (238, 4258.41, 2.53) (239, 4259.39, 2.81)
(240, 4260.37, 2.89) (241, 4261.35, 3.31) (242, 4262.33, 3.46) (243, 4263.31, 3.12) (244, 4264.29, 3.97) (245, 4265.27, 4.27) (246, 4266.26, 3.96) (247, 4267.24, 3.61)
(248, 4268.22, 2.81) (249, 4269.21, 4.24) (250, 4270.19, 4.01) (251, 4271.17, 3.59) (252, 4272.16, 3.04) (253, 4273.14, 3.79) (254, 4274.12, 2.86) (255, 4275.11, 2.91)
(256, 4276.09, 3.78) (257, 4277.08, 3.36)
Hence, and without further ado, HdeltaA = 6.1 angstrom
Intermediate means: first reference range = 3.45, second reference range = 3.54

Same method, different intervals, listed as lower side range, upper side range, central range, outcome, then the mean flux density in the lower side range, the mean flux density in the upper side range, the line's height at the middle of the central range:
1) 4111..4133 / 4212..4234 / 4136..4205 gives -0.8 angstrom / 3.29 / 3.69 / 3.48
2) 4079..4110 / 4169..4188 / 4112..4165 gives -2.9 angstrom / 2.99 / 3.52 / 3.27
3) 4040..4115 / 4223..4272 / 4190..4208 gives -0.3 angstrom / 3.24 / 3.49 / 3.42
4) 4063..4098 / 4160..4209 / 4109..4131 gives 0.7 angstrom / 3.3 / 3.51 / 3.38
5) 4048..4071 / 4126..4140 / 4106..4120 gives 2.2 angstrom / 3.5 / 3.65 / 3.61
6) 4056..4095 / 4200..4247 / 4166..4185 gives 0.3 angstrom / 3.4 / 3.6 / 3.54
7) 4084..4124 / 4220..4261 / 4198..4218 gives -2.2 angstrom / 2.95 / 3.48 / 3.35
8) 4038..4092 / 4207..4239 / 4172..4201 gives 1.4 angstrom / 3.5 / 3.62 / 3.59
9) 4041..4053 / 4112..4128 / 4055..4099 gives 1.1 angstrom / 3.49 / 3.26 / 3.4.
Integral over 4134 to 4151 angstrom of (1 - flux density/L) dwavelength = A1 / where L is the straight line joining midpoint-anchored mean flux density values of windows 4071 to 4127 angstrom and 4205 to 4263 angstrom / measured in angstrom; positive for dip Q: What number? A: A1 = -2.1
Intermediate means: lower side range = 3.13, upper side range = 3.52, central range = 3.65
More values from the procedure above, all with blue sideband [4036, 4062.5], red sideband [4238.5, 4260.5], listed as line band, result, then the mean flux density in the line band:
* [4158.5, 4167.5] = -0.8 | 3.78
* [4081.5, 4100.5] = 2.1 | 3.13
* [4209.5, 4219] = -1.1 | 3.82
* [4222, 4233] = -0.6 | 3.59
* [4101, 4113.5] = 3.0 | 2.68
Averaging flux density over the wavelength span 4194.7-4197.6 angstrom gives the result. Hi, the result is 3.02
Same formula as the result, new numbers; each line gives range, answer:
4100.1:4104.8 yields 2.57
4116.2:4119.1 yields 2.9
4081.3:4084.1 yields 4.16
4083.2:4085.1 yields 3.8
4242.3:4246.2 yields 3.61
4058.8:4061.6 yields 3.36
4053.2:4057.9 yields 3.59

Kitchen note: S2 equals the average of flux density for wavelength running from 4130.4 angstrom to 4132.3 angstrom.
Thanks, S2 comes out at 3.38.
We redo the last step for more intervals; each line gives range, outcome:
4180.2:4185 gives 3.2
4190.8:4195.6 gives 3.15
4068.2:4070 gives 3.13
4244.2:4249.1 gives 3.71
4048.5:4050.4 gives 3.48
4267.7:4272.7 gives 3.54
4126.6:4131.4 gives 3.47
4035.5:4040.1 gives 3.9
